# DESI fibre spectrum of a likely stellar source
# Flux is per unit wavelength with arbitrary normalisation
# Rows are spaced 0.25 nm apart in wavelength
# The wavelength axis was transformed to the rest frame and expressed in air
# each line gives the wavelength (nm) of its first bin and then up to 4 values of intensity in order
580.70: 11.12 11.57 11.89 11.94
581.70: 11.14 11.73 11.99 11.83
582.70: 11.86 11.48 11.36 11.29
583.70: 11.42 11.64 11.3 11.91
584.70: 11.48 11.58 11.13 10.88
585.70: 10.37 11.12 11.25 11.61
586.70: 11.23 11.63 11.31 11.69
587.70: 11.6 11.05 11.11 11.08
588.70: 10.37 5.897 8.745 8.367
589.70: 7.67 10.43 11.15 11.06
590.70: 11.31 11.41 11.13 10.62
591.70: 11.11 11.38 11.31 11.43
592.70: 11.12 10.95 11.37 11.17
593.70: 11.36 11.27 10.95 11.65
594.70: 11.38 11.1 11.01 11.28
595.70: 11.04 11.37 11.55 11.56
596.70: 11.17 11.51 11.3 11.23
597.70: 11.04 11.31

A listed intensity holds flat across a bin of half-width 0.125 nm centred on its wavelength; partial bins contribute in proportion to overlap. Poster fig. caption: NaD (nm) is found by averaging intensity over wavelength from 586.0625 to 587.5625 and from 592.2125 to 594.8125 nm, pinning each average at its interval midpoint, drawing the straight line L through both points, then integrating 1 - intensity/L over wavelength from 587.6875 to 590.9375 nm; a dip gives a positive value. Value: 0.40 nm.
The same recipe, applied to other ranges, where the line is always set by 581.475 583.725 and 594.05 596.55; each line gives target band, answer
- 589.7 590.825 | 0.078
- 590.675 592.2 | 0.029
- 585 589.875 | 0.439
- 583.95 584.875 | -0.002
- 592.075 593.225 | 0.013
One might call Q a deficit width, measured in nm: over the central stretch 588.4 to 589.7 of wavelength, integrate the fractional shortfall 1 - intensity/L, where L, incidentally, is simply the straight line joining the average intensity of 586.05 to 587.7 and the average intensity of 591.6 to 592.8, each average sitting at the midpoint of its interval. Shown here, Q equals 0.31 nm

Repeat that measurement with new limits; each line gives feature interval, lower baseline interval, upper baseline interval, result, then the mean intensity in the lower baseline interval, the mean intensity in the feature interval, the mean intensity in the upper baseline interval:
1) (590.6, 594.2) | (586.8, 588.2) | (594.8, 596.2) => 0.03 nm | 11.4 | 11.2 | 11.2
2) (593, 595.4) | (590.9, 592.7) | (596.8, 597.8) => 0.00 nm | 11.2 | 11.2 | 11.3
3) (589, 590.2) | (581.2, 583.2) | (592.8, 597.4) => 0.27 nm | 11.7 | 8.87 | 11.3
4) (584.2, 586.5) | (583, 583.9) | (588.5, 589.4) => -0.19 nm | 11.4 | 11.2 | 8.57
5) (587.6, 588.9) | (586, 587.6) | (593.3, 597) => 0.08 nm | 11.4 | 10.7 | 11.3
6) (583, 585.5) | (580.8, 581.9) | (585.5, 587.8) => 0.01 nm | 11.6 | 11.4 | 11.3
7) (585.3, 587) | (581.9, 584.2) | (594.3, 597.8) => 0.06 nm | 11.6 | 11.1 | 11.3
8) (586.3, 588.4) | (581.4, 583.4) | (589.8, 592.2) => -0.02 nm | 11.6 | 11.4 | 11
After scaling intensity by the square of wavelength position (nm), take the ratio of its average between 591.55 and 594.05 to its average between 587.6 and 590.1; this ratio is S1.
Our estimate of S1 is 1.18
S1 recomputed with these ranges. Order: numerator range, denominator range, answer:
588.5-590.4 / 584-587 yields 0.82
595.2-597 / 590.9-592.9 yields 1.03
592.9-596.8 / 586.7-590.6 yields 1.12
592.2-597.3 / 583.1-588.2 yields 1.03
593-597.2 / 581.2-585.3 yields 1.02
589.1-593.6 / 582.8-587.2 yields 0.96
